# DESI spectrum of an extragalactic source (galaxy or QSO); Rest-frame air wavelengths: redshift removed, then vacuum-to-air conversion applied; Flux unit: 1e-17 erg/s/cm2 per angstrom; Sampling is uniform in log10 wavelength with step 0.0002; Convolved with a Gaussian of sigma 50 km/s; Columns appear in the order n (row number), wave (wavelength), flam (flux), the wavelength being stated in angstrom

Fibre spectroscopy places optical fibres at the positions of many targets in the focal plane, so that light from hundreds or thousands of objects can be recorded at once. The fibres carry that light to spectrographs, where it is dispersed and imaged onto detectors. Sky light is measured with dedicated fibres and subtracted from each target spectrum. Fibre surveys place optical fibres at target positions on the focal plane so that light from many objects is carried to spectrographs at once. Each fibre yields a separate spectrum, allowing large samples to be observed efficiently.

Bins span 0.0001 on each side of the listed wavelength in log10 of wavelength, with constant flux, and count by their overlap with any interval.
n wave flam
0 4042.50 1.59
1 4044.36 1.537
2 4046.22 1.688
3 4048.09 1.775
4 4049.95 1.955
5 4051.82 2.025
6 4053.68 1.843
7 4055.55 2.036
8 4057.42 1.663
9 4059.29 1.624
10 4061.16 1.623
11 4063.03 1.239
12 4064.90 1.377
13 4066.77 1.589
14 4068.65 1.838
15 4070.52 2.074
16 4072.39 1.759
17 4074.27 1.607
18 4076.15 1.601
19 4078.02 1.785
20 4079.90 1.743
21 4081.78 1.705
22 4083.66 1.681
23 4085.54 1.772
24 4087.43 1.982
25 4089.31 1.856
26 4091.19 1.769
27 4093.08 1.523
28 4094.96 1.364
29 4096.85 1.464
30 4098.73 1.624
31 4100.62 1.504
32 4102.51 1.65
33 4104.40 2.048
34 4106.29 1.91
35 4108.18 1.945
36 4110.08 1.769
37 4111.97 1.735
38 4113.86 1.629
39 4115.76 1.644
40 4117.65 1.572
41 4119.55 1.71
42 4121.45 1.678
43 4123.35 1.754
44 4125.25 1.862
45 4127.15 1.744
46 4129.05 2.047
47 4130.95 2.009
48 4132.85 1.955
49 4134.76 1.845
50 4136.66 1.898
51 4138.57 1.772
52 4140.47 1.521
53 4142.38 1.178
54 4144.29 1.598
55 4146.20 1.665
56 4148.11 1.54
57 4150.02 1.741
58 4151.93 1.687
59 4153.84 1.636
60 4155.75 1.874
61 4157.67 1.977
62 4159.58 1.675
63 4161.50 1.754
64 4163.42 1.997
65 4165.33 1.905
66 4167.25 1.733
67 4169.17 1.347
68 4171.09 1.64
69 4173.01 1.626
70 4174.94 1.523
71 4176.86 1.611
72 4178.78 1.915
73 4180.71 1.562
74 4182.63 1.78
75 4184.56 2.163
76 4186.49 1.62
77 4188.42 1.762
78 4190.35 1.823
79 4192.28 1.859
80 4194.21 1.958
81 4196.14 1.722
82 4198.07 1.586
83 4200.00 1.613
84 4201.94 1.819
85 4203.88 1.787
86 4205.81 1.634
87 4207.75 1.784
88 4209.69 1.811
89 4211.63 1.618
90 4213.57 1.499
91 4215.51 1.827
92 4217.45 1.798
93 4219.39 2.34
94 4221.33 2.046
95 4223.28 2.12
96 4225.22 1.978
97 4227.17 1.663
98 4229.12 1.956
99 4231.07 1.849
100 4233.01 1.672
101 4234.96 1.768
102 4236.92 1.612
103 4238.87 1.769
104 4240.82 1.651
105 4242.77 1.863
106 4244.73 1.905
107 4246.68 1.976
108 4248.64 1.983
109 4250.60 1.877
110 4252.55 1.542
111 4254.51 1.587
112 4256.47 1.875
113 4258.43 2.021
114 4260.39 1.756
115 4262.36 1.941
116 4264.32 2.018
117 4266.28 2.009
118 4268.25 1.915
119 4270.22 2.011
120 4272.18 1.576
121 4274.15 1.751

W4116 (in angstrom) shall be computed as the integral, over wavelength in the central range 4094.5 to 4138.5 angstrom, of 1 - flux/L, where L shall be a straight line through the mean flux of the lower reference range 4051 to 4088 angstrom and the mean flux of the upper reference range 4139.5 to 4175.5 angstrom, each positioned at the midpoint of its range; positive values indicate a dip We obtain -1.7 angstrom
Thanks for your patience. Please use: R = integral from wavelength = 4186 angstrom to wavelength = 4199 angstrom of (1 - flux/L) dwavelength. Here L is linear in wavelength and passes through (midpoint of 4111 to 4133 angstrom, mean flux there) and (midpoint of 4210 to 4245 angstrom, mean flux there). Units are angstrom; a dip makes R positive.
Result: 0.3 angstrom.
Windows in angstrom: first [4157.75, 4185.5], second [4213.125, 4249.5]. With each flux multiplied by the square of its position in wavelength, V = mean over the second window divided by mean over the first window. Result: 1.1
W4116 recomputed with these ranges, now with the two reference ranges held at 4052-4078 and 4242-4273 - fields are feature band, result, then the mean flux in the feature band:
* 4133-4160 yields 1.14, 1.69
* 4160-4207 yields 1.65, 1.74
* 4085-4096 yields 0.08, 1.71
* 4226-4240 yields 0.67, 1.76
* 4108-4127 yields 0.23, 1.72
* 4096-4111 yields -0.09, 1.74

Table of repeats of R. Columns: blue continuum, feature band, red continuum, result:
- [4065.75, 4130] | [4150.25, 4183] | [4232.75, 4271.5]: 1.11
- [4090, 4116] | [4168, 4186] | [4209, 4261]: 0.84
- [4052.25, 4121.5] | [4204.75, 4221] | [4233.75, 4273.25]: 0.01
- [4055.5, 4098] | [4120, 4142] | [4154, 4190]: -1.17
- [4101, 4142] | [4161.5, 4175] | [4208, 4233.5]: 0.91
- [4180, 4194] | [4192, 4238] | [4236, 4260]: 0.07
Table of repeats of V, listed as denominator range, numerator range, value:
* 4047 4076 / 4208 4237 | 1.15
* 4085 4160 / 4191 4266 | 1.11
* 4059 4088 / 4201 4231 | 1.17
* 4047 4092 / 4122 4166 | 1.05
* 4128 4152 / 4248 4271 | 1.15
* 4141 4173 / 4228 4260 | 1.12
